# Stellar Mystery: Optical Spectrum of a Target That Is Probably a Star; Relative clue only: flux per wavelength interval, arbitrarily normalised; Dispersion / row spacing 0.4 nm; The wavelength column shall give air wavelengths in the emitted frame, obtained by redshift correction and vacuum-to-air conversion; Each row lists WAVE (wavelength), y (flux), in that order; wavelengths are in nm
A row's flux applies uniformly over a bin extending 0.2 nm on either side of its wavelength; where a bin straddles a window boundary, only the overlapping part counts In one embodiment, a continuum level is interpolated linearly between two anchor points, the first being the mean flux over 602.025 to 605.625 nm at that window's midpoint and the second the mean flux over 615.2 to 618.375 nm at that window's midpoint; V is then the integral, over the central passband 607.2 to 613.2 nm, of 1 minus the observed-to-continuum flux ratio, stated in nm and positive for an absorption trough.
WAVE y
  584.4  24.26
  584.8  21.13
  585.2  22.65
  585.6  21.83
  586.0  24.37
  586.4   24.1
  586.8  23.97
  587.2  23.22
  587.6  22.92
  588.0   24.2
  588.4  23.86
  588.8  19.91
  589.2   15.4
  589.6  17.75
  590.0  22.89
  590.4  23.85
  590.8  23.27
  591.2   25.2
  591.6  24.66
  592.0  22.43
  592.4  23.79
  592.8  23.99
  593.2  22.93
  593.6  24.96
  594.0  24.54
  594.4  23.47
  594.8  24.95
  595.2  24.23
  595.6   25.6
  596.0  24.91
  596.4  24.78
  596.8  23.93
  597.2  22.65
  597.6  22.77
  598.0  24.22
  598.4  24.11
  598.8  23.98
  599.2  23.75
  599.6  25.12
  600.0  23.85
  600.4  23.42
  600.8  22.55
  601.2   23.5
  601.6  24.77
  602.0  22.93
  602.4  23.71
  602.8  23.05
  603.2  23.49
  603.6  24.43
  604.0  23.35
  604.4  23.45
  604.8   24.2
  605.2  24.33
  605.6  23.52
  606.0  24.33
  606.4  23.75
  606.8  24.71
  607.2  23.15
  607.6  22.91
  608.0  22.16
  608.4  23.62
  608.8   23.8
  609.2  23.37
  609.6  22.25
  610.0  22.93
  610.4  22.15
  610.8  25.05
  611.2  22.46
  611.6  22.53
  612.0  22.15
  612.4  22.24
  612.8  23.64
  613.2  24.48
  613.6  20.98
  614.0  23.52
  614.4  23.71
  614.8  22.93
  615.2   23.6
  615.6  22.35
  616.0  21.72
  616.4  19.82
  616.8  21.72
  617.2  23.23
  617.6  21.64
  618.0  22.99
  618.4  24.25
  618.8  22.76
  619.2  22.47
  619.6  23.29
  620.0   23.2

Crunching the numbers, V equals -0.02 nm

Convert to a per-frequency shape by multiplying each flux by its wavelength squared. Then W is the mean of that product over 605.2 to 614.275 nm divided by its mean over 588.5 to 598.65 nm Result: 1.05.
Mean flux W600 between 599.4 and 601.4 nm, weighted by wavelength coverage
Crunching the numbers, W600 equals 23.7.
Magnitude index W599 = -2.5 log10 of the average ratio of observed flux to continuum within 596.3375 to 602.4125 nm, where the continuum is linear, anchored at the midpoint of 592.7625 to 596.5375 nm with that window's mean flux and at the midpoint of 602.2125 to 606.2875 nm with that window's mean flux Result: 0.018 mag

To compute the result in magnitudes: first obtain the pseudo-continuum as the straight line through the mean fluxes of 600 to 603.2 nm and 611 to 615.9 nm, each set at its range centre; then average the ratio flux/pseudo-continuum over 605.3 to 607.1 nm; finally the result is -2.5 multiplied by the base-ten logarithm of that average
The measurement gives -0.04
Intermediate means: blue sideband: 23.4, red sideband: 22.9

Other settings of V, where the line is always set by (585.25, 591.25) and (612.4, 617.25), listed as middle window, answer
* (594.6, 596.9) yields -0.24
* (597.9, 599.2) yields -0.09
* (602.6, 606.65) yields -0.23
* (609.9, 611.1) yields -0.04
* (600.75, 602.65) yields -0.09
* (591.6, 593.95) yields -0.14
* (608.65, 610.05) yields -0.03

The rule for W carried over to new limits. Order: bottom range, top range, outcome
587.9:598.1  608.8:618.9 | 1.05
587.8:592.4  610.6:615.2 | 1.12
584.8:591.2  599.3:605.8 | 1.12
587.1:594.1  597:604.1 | 1.08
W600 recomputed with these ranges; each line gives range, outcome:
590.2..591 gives 23.6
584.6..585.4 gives 21.9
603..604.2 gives 23.8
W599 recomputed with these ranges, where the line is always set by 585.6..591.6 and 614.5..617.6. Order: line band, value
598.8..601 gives -0.06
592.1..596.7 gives -0.09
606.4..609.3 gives -0.05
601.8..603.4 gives -0.04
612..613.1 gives -0.03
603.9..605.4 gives -0.07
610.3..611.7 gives -0.04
